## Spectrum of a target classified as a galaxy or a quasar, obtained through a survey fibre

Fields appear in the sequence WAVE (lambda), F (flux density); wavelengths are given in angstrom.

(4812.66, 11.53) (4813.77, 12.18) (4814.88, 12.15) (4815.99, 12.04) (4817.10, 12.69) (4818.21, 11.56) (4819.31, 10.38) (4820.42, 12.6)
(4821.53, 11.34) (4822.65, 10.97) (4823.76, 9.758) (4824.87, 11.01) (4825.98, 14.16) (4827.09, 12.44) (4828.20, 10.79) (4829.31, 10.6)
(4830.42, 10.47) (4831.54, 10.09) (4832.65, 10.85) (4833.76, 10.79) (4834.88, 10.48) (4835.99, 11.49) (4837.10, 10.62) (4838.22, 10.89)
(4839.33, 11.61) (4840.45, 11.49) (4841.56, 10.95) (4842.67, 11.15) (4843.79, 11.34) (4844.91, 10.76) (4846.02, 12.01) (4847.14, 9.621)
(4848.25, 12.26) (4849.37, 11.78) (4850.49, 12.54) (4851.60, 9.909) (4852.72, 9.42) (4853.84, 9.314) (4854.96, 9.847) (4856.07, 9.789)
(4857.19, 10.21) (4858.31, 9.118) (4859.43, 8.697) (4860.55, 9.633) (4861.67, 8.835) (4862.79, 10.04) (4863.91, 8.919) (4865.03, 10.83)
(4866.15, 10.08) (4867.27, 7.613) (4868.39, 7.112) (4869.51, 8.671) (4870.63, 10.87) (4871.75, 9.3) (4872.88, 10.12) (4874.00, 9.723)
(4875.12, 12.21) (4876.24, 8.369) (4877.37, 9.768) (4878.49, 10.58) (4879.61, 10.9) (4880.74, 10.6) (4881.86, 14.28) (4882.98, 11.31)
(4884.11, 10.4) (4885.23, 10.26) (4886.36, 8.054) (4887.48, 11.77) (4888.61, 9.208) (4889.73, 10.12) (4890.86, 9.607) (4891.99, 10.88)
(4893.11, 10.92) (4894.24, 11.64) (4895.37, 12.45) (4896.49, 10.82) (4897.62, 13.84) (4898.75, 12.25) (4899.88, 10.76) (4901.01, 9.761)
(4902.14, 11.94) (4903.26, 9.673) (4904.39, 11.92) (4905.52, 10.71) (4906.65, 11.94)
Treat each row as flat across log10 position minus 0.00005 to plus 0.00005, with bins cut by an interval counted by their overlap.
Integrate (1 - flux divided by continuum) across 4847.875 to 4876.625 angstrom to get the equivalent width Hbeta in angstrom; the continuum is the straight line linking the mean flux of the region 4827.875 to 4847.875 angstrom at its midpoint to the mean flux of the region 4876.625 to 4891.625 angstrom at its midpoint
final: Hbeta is 2.4 angstrom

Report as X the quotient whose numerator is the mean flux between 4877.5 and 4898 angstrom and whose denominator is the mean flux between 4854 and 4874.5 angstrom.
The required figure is 1.2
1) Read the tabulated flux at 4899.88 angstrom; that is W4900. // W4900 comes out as 10.76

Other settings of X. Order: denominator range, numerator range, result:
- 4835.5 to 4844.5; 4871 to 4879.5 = 0.90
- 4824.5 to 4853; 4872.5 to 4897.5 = 0.96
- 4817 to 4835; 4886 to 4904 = 0.97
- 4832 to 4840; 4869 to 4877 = 0.90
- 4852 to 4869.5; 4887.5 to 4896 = 1.16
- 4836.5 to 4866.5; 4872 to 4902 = 1.03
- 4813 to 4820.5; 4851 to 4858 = 0.82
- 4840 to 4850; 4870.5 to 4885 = 0.94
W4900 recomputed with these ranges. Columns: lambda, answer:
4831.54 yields 10.09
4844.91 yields 10.76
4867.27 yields 7.613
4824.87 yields 11.01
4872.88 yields 10.12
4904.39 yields 11.92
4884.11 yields 10.4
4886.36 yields 8.054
